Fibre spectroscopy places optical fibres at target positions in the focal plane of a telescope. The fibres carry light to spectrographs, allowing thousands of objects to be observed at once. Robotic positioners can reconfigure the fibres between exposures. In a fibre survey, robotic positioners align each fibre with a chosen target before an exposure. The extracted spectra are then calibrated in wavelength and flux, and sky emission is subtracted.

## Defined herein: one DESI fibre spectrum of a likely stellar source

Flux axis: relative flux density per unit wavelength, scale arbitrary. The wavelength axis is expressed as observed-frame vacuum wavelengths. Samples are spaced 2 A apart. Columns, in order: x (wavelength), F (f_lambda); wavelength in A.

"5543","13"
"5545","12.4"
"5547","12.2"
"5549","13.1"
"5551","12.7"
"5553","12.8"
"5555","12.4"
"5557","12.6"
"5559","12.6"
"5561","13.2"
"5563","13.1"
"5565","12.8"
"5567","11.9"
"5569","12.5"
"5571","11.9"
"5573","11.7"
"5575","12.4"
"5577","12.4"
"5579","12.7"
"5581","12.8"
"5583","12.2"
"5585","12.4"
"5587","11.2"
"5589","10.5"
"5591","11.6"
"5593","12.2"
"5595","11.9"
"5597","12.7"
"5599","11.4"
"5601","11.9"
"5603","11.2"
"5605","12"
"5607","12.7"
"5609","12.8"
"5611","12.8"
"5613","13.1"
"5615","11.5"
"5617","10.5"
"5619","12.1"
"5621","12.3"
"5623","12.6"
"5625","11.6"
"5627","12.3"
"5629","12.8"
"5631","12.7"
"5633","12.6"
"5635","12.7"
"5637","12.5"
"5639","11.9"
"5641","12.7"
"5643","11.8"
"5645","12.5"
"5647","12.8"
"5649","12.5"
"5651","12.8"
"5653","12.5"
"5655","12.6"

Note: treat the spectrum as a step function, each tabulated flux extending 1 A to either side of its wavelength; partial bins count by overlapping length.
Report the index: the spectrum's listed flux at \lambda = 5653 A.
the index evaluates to 12.5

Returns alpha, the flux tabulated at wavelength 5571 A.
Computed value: 11.9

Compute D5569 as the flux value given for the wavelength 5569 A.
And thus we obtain 12.5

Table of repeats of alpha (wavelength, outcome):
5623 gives 12.6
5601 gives 11.9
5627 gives 12.3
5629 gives 12.8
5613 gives 13.1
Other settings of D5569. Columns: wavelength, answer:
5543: 13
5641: 12.7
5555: 12.4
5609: 12.8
